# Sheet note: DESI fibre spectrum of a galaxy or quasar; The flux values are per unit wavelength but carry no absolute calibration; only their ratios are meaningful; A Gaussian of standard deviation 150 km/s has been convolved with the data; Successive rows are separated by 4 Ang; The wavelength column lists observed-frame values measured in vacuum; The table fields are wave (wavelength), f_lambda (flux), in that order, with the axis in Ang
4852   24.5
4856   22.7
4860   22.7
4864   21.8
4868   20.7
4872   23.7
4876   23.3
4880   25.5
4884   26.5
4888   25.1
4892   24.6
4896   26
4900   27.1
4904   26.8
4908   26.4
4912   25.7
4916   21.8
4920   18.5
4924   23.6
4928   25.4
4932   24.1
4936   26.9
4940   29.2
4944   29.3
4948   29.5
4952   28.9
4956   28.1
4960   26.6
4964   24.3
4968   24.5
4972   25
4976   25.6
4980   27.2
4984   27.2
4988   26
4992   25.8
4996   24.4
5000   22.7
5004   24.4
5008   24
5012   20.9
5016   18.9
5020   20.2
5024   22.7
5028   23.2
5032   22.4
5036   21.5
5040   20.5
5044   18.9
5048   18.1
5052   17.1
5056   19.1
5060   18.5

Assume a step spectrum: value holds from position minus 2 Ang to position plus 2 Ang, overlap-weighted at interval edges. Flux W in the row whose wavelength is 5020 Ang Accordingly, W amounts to 20.2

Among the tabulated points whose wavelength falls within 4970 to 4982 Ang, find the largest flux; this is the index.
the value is 27.2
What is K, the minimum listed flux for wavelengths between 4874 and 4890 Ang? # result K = 23.3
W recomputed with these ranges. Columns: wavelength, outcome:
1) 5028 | 23.2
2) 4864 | 21.8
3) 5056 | 19.1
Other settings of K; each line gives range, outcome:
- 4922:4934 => 23.6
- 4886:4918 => 21.8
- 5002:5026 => 18.9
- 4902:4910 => 26.4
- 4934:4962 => 26.6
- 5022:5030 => 22.7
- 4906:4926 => 18.5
